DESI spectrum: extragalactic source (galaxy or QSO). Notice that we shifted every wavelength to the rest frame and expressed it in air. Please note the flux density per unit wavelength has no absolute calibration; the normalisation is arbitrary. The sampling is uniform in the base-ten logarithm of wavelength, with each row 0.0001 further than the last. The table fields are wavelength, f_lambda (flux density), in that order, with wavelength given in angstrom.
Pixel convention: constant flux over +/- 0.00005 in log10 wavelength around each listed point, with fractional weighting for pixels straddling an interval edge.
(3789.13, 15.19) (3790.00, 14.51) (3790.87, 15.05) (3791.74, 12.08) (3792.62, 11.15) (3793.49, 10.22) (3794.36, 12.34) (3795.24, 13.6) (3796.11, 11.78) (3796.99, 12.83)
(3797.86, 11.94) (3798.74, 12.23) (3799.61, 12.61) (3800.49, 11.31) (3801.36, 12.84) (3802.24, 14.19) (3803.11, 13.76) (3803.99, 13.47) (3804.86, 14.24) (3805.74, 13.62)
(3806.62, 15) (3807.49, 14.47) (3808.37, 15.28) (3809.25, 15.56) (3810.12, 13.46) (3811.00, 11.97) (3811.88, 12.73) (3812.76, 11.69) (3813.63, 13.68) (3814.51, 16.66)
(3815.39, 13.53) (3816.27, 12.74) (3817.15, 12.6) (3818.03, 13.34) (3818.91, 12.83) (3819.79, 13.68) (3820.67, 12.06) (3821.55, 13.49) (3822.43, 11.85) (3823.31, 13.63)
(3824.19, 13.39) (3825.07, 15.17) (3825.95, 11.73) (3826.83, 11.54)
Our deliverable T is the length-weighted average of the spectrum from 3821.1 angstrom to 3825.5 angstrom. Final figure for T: 13.5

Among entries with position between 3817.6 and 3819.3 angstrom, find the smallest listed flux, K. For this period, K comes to 12.83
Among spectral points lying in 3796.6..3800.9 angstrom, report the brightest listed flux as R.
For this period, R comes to 12.83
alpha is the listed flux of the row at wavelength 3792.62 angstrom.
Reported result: 11.15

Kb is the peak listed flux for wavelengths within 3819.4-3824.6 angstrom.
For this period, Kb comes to 13.68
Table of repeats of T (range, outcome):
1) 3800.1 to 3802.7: 12.8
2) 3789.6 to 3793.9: 12.6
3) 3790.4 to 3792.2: 13.6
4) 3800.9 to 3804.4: 13.6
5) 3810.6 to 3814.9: 13.3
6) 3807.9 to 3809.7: 15.4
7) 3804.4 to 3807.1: 14.3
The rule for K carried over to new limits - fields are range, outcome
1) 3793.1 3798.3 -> 10.22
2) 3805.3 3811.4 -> 11.97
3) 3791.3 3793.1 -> 11.15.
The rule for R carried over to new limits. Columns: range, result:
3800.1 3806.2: 14.24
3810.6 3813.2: 12.73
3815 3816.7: 13.53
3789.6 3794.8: 15.05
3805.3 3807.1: 15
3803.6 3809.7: 15.56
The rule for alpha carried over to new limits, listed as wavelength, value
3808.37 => 15.28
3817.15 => 12.6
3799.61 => 12.61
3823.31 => 13.63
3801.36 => 12.84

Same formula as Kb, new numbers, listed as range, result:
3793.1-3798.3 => 13.6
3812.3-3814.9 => 16.66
